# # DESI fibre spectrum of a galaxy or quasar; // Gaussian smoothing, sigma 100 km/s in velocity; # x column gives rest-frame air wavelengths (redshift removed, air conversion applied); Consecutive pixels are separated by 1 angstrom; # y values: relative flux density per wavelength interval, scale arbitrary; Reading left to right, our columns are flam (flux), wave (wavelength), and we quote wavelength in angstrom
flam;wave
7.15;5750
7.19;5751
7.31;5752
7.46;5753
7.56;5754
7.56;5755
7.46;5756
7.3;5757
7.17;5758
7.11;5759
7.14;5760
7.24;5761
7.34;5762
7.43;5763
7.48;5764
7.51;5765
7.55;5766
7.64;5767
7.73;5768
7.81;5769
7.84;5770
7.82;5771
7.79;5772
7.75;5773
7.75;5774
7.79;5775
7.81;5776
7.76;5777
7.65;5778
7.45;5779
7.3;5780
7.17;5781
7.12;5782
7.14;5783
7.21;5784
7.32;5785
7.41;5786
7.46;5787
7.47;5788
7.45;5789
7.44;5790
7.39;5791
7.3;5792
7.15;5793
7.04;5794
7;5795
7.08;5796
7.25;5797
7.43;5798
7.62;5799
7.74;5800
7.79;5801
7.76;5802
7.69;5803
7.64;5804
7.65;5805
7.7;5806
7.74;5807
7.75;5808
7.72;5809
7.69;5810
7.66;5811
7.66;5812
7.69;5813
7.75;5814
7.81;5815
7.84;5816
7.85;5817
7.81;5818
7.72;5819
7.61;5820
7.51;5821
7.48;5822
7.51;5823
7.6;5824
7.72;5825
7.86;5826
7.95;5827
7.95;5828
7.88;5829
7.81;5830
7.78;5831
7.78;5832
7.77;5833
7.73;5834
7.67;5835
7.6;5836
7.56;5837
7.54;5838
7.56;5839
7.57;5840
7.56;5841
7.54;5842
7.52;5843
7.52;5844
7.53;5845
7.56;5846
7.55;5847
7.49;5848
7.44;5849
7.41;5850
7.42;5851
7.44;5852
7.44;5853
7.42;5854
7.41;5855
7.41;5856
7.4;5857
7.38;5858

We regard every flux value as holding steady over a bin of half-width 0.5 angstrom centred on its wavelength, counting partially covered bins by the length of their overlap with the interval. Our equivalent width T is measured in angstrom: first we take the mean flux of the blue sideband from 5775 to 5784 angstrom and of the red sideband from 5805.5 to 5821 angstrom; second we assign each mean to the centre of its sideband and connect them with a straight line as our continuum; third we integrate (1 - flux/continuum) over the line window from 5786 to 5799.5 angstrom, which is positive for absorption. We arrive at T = 0.4 angstrom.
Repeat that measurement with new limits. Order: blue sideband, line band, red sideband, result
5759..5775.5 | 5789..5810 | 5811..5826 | 0.4 angstrom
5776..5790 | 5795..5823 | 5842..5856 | -0.8 angstrom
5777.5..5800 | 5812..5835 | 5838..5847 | -0.9 angstrom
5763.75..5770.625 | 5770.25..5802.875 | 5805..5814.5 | 0.9 angstrom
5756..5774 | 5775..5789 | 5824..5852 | 0.2 angstrom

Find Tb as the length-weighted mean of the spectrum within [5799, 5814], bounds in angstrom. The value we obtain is 7.7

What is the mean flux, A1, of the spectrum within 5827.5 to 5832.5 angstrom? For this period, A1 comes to 7.84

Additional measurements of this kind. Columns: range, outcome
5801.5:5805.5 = 7.68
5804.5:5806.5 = 7.68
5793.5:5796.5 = 7.04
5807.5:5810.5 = 7.72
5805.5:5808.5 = 7.73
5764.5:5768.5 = 7.61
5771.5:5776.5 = 7.78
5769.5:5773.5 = 7.8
